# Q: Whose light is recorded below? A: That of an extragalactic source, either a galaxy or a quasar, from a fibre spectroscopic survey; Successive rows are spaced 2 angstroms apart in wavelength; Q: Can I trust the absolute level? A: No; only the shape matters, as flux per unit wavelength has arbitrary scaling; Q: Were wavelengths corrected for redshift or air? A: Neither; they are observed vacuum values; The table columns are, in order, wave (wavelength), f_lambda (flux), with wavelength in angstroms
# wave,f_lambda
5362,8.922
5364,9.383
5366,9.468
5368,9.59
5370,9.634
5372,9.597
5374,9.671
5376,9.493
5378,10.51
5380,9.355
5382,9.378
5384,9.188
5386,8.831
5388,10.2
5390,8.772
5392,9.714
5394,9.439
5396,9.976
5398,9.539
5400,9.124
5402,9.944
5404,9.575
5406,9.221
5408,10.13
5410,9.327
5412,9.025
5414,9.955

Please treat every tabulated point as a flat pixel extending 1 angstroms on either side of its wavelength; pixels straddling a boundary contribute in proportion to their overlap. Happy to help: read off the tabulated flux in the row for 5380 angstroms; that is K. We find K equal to 9.355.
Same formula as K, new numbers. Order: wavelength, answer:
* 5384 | 9.188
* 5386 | 8.831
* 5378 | 10.51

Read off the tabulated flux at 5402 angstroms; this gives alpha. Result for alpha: 9.944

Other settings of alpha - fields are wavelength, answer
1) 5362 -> 8.922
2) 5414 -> 9.955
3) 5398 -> 9.539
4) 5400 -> 9.124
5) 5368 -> 9.59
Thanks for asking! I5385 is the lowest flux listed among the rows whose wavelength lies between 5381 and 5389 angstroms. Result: 8.831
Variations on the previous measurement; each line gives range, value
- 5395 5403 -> 9.124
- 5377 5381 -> 9.355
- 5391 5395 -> 9.439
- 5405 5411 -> 9.221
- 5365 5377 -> 9.468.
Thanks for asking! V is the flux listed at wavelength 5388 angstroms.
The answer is 10.2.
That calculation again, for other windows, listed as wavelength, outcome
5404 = 9.575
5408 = 10.13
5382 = 9.378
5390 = 8.772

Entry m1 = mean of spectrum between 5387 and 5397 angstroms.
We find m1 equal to 9.62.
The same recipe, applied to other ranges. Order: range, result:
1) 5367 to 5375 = 9.62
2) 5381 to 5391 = 9.27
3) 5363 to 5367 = 9.43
